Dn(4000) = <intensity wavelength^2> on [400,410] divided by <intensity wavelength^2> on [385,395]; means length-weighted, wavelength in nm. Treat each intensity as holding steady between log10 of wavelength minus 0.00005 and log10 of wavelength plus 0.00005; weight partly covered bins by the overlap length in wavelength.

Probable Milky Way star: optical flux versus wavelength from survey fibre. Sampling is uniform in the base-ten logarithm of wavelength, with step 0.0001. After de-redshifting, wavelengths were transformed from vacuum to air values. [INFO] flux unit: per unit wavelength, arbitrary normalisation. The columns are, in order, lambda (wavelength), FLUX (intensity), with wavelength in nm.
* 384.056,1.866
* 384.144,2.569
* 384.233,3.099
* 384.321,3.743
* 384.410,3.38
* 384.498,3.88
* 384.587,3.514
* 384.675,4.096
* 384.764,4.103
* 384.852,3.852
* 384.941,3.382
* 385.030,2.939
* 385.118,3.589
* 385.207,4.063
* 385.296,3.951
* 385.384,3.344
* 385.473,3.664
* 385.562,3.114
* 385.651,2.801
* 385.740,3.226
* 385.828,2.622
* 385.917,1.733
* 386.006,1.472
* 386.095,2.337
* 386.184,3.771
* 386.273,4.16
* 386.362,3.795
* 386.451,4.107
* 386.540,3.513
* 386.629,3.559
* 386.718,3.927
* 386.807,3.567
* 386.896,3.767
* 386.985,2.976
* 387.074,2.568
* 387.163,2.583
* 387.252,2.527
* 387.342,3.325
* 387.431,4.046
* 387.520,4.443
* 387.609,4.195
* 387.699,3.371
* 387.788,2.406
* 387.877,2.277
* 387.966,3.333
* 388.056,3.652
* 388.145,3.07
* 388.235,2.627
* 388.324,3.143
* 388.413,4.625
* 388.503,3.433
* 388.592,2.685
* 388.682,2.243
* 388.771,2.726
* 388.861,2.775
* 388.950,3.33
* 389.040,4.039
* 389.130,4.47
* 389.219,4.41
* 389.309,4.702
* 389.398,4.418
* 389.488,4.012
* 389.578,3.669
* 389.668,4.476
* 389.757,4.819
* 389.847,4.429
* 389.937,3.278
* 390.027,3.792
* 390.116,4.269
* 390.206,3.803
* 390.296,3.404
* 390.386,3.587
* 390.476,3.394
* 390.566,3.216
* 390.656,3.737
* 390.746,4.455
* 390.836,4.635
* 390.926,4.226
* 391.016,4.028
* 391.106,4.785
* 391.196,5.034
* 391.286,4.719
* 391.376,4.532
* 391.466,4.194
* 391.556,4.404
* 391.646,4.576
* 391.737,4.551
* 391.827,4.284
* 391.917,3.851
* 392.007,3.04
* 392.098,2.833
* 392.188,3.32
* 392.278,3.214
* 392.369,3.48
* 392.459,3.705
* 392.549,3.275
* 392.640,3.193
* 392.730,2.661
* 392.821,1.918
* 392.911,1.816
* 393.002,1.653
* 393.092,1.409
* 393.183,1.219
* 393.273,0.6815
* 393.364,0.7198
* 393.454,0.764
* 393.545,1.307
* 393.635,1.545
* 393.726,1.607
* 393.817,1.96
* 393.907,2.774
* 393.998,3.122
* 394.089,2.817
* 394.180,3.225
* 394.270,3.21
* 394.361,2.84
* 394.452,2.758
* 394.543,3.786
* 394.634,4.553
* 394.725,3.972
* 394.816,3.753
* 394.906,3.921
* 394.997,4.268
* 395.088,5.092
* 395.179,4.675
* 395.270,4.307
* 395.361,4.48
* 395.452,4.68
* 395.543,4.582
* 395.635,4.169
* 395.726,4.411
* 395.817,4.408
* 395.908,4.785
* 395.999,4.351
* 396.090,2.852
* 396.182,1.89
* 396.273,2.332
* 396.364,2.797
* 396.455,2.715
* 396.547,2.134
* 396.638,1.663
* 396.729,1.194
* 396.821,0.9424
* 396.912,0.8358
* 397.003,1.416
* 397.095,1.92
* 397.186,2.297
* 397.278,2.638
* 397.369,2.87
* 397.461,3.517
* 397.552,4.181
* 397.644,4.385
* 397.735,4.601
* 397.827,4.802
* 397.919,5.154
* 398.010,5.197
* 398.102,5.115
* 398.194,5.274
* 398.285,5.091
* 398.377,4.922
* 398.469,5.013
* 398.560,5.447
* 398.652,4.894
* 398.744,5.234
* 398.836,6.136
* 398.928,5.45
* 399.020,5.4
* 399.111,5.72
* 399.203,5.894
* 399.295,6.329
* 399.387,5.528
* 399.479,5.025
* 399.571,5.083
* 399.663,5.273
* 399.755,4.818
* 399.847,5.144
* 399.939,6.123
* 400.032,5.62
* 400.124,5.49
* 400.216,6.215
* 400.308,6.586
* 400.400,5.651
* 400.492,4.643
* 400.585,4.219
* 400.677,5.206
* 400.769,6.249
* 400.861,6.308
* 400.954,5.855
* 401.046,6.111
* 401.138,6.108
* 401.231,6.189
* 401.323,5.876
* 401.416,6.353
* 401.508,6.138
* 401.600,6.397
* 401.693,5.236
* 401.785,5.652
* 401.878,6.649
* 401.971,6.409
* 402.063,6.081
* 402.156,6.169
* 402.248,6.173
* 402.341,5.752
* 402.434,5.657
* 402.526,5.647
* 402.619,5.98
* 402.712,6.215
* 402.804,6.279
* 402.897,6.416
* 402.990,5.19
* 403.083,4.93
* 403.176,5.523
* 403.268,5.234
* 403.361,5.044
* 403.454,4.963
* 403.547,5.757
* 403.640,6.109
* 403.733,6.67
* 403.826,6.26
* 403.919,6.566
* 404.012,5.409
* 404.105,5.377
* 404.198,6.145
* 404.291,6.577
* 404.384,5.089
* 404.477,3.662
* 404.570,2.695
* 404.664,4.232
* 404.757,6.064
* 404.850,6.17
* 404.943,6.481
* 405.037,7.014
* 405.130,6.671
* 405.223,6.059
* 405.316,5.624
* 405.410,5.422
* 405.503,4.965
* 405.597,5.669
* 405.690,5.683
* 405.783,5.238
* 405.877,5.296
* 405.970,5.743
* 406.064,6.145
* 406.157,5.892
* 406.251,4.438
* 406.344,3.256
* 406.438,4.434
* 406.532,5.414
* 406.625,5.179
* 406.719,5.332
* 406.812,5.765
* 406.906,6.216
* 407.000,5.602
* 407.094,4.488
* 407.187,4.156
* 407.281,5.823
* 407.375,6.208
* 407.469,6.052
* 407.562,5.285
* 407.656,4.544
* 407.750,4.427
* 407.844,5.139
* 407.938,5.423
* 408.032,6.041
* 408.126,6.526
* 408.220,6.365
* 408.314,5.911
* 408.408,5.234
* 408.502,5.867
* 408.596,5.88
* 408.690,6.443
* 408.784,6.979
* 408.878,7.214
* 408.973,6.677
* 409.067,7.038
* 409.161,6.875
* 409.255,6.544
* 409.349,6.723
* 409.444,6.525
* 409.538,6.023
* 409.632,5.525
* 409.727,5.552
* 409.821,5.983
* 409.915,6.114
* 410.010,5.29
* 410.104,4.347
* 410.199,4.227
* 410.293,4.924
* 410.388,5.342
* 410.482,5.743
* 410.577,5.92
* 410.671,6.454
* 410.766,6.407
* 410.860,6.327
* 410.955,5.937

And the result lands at 1.86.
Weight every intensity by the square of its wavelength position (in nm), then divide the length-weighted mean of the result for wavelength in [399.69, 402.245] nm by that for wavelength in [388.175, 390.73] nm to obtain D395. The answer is 1.67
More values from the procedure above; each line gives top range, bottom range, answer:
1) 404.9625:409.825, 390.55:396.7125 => 1.86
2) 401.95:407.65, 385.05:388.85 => 1.88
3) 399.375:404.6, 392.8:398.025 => 1.96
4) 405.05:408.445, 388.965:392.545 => 1.47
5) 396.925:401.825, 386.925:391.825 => 1.43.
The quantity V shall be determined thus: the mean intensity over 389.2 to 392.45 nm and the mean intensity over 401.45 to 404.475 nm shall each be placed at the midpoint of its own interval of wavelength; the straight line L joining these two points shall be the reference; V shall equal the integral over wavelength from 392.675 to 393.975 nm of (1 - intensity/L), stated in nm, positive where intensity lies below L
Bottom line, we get 0.82 nm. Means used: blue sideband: 4.04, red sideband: 5.84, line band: 1.61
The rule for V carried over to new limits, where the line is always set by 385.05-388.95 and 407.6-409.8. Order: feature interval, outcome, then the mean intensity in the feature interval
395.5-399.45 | 0.56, 3.97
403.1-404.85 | 0.01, 5.42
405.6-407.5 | 0.15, 5.32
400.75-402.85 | -0.37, 6.06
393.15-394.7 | 0.69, 2.32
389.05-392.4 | -0.31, 4.06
